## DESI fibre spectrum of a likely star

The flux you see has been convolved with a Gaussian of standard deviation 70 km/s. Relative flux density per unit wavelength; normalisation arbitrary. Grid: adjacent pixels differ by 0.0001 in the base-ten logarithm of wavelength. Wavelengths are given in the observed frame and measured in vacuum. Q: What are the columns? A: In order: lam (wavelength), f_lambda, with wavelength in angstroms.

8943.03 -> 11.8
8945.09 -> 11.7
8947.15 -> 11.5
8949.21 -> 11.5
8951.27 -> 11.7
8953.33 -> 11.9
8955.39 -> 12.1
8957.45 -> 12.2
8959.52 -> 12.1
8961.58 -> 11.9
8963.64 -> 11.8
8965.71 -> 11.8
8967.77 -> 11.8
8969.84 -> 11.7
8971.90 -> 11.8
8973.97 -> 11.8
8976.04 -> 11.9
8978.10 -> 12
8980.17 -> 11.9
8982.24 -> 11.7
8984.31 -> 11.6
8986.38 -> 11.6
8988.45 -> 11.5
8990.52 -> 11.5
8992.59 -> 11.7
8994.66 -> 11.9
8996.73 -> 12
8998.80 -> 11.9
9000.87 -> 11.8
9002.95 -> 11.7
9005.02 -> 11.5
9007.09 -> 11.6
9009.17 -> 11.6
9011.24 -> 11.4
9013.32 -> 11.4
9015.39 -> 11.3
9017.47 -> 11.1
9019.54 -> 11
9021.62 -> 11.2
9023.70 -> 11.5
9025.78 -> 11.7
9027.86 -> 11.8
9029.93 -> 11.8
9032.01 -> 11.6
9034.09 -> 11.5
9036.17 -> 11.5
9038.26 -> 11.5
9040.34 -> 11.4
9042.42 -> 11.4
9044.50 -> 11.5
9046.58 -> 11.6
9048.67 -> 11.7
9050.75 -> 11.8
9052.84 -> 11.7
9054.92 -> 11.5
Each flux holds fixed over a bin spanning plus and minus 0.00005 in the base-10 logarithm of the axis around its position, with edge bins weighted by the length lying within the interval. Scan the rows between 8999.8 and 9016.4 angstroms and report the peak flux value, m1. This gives 11.8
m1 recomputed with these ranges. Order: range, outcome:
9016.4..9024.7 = 11.5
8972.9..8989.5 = 12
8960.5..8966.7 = 11.9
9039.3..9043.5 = 11.4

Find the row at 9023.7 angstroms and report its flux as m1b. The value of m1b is 11.5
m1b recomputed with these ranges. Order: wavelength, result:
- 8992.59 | 11.7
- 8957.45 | 12.2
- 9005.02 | 11.5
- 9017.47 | 11.1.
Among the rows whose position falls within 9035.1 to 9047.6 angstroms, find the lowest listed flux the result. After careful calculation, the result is 11.4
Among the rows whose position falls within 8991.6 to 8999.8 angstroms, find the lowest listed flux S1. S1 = 11.7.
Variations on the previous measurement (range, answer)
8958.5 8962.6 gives 11.9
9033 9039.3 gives 11.5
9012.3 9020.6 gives 11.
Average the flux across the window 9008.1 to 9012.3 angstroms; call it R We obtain 11.5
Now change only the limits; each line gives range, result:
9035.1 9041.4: 11.5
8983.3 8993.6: 11.6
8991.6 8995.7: 11.8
